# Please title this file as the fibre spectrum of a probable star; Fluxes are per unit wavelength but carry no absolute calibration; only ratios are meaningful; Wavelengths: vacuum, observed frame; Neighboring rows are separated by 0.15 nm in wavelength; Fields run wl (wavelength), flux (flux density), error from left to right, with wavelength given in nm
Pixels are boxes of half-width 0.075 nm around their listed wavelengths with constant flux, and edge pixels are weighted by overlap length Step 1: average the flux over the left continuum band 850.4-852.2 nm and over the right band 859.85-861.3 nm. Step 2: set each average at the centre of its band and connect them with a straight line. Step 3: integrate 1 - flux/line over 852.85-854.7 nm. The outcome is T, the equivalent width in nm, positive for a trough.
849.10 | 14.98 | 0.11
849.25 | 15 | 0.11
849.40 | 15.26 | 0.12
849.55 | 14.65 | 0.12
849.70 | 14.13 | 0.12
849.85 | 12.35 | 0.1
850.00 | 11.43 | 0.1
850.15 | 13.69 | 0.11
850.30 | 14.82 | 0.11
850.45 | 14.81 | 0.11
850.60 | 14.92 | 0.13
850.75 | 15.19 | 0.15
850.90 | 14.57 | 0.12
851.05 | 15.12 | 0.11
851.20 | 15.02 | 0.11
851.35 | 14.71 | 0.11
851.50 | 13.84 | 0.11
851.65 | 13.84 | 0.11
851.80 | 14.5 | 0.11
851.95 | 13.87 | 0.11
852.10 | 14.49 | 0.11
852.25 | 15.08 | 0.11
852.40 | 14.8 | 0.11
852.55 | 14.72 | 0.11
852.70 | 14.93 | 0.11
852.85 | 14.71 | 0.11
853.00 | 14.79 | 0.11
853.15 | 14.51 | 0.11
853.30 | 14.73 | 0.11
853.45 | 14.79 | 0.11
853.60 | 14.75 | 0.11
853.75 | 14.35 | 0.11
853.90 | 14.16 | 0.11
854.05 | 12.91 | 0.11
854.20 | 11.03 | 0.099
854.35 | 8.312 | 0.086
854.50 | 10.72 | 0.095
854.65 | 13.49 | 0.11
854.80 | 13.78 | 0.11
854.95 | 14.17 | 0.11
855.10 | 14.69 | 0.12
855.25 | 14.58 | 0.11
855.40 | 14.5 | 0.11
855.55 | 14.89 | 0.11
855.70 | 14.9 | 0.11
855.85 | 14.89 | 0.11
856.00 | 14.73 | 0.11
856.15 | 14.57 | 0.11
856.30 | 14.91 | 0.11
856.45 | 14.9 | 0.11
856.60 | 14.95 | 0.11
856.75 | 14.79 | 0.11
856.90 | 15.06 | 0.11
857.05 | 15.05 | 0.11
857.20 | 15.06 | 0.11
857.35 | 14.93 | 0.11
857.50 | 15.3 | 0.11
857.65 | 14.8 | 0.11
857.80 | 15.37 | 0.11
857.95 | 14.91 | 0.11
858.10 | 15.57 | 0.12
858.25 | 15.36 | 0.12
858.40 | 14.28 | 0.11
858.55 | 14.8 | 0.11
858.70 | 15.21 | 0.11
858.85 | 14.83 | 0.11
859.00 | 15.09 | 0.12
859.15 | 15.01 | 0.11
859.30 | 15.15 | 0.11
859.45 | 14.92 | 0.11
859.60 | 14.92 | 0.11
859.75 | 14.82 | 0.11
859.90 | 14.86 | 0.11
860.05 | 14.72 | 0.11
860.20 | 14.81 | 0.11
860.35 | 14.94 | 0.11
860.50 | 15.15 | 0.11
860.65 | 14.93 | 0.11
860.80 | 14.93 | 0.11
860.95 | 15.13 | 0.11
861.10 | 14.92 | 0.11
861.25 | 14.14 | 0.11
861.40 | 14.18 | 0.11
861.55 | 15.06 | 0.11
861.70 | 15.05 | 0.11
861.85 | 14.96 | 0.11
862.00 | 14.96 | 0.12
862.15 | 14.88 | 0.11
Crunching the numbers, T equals 0.175 nm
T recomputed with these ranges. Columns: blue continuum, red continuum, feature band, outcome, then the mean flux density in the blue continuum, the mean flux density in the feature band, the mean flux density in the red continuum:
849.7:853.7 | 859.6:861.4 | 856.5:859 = -0.05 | 14.4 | 15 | 14.8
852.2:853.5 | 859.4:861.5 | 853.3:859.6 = 0.16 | 14.8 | 14.4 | 14.8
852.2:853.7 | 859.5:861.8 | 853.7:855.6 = 0.21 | 14.8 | 13.2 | 14.8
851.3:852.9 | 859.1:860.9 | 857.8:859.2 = -0.02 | 14.5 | 15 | 14.9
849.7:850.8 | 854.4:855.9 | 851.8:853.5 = -0.09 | 13.9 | 14.7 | 14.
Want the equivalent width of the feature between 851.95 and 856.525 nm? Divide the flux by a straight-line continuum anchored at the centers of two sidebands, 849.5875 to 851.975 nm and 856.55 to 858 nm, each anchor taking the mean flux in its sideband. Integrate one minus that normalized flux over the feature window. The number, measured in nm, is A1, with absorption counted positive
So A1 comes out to 0.17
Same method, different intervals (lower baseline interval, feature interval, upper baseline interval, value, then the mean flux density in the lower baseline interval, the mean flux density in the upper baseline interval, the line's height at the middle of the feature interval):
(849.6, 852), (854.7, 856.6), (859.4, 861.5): -0.02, 14.2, 14.8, 14.5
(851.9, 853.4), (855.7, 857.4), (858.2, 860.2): -0.01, 14.7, 14.9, 14.8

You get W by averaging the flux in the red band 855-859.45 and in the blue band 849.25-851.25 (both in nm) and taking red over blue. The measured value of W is 1.04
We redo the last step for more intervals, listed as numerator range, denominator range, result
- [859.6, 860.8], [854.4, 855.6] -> 1.09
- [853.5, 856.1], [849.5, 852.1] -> 0.96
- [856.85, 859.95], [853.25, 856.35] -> 1.09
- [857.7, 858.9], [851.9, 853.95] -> 1.03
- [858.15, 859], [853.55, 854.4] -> 1.18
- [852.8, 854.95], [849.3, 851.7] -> 0.94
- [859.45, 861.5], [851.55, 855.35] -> 1.07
